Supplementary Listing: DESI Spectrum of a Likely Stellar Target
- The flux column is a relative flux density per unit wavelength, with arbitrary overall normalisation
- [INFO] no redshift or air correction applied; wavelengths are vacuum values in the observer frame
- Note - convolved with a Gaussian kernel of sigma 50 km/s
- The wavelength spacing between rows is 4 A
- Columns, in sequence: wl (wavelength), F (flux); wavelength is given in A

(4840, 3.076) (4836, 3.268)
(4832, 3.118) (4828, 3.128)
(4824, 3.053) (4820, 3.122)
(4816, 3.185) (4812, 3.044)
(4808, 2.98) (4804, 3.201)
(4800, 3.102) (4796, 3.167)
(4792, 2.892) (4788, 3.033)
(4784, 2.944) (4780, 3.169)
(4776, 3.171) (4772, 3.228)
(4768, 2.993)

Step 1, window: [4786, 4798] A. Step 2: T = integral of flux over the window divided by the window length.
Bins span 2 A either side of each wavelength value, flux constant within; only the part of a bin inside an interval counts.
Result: 3.03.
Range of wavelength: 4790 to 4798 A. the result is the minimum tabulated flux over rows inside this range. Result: 2.892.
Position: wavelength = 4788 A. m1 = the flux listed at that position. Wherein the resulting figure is 3.033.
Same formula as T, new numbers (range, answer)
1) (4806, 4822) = 3.08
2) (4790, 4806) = 3.09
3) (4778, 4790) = 3.05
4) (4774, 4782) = 3.17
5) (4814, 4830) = 3.12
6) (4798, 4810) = 3.09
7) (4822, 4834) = 3.1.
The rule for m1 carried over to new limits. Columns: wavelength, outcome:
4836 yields 3.268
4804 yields 3.201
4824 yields 3.053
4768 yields 2.993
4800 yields 3.102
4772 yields 3.228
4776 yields 3.171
